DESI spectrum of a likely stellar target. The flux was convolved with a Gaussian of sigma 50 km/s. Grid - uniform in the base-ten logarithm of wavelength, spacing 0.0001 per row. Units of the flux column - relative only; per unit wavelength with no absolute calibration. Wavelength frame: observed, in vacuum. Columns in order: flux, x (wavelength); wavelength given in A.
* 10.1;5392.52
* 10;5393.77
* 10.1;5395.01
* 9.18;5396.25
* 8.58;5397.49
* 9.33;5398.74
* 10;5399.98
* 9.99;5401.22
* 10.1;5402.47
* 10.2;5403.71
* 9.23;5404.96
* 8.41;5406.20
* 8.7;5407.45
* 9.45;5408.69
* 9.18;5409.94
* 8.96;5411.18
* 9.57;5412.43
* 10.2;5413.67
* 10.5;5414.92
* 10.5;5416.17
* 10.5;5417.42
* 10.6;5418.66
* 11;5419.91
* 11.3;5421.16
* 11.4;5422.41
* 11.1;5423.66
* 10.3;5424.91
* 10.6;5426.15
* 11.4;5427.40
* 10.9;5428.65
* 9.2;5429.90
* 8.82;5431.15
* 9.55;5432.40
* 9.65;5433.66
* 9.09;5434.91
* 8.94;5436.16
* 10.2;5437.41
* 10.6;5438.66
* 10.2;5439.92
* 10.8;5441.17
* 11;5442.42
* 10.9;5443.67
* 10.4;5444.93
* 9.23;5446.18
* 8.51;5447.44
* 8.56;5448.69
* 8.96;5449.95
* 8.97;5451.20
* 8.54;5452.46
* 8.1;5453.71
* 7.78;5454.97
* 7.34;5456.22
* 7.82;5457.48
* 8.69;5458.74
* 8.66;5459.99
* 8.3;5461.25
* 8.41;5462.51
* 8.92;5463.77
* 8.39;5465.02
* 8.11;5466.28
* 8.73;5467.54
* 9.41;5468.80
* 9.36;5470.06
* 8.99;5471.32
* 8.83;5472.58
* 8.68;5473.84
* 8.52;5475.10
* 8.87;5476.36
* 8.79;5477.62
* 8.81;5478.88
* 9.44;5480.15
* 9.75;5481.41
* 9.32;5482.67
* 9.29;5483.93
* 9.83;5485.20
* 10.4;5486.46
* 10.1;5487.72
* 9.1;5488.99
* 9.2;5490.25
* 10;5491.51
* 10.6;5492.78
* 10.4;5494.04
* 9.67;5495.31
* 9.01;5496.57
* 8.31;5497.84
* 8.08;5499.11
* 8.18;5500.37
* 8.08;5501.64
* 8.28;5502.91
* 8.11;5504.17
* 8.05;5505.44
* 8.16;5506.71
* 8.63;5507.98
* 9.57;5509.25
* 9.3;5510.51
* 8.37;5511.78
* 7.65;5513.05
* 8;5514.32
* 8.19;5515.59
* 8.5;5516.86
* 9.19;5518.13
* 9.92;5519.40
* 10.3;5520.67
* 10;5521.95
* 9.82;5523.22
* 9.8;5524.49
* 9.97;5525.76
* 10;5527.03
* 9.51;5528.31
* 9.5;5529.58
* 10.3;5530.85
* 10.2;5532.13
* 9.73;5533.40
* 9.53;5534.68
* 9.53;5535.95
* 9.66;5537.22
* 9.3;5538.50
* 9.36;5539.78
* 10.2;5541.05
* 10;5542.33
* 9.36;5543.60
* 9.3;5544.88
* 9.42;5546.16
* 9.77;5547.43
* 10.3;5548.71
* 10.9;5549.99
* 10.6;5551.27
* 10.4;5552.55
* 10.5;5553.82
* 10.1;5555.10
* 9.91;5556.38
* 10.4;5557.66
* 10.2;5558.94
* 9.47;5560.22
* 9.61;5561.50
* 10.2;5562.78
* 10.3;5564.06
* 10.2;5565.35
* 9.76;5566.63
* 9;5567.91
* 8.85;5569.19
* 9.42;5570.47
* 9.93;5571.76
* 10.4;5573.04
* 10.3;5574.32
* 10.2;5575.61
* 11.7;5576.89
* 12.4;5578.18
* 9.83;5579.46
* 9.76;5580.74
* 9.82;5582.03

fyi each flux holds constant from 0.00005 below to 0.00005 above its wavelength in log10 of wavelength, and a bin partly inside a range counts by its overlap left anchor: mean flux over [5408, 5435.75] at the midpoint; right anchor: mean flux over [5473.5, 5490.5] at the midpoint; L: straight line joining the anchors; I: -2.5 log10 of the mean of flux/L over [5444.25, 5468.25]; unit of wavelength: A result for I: 0.13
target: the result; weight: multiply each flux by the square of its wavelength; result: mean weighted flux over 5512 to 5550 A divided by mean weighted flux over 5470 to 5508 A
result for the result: 1.07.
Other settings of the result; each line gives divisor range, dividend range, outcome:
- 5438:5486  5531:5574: 1.13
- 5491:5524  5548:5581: 1.16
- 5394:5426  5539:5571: 1.05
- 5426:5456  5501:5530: 0.97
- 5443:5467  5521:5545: 1.16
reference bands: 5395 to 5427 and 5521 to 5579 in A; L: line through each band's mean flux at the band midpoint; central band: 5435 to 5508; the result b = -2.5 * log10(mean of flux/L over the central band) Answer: 0.10 mag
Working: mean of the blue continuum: 9.97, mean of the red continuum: 9.99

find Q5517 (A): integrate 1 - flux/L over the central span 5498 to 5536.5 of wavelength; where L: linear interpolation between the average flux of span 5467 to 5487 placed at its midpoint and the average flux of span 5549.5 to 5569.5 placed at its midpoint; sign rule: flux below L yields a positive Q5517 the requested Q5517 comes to 2.1 A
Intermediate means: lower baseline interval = 9.18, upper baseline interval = 10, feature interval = 9.07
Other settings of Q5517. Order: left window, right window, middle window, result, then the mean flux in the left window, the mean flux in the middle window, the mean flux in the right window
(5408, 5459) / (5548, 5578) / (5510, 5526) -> 1.40 A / 9.74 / 9.13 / 10.1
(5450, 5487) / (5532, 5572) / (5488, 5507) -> 0.50 A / 8.8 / 8.92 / 9.85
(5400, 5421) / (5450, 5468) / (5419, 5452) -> -3.50 A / 9.86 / 10.1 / 8.36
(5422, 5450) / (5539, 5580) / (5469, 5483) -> 1.39 A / 10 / 9.04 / 10.1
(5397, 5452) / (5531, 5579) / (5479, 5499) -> 0.78 A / 9.9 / 9.56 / 10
